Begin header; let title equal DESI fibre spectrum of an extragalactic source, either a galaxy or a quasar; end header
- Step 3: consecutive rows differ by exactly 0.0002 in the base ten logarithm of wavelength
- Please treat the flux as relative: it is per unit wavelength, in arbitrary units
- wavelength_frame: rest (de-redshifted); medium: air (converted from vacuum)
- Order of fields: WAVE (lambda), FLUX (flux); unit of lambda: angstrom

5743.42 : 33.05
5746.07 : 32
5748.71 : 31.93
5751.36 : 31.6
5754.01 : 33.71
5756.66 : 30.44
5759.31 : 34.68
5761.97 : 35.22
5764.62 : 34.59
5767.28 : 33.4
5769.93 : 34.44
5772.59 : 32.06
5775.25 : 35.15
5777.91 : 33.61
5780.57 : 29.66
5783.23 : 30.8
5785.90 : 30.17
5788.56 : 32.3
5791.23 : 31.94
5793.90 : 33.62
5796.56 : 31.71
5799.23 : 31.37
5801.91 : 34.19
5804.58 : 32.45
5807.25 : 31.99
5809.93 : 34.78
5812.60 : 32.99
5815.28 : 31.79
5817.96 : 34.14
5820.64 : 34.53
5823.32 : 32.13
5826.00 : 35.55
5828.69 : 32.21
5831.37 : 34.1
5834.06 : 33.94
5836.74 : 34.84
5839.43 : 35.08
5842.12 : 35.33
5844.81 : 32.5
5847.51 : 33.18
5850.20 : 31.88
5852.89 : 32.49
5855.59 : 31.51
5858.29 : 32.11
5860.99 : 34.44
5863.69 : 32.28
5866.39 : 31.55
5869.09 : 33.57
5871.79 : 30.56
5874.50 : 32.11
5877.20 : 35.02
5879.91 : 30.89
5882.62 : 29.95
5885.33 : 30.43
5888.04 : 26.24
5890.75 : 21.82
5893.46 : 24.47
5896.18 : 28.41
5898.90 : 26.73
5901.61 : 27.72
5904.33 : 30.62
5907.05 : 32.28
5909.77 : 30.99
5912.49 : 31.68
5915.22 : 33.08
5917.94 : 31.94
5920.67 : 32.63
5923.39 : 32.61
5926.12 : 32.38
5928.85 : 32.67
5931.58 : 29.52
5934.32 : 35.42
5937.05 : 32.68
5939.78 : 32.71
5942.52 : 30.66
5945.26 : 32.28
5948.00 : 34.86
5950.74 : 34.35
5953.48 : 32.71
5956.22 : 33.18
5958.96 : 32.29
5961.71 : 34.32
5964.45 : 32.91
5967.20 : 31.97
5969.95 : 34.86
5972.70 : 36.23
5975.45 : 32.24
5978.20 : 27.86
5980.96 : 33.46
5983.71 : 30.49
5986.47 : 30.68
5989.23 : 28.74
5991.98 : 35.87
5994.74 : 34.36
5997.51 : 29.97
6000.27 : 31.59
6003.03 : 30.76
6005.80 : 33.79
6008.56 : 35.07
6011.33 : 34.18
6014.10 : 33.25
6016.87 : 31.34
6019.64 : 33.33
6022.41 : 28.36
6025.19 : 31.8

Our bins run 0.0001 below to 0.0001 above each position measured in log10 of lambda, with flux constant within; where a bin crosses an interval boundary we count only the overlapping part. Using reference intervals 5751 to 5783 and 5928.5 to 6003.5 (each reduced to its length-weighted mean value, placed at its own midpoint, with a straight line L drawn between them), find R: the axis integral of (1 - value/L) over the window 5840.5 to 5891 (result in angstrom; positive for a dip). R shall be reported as 1.78 angstrom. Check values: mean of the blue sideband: 33.2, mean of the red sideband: 32.5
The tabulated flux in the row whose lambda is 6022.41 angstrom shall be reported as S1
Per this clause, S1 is 28.36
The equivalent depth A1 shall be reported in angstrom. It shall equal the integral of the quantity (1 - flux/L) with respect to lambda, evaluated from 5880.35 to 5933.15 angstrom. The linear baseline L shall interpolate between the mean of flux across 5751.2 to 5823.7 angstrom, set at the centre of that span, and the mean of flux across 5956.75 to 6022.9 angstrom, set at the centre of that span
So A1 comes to 4.5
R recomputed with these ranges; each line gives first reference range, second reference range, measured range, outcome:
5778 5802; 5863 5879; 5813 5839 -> -1.34 angstrom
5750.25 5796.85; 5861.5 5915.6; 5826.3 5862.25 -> -2.70 angstrom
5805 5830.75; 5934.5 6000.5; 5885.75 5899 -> 2.90 angstrom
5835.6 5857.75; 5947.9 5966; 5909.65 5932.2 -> 0.88 angstrom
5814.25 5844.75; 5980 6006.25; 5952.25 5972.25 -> -0.65 angstrom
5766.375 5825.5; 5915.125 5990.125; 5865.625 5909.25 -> 4.12 angstrom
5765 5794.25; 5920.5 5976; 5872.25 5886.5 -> 0.52 angstrom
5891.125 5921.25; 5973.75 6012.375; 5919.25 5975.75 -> -4.01 angstrom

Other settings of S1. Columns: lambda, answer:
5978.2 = 27.86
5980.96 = 33.46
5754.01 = 33.71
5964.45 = 32.91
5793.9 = 33.62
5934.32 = 35.42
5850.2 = 31.88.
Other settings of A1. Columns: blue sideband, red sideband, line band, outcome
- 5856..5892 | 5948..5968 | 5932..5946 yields 0.07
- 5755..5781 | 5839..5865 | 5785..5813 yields 0.64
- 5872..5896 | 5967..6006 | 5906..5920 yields -1.03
